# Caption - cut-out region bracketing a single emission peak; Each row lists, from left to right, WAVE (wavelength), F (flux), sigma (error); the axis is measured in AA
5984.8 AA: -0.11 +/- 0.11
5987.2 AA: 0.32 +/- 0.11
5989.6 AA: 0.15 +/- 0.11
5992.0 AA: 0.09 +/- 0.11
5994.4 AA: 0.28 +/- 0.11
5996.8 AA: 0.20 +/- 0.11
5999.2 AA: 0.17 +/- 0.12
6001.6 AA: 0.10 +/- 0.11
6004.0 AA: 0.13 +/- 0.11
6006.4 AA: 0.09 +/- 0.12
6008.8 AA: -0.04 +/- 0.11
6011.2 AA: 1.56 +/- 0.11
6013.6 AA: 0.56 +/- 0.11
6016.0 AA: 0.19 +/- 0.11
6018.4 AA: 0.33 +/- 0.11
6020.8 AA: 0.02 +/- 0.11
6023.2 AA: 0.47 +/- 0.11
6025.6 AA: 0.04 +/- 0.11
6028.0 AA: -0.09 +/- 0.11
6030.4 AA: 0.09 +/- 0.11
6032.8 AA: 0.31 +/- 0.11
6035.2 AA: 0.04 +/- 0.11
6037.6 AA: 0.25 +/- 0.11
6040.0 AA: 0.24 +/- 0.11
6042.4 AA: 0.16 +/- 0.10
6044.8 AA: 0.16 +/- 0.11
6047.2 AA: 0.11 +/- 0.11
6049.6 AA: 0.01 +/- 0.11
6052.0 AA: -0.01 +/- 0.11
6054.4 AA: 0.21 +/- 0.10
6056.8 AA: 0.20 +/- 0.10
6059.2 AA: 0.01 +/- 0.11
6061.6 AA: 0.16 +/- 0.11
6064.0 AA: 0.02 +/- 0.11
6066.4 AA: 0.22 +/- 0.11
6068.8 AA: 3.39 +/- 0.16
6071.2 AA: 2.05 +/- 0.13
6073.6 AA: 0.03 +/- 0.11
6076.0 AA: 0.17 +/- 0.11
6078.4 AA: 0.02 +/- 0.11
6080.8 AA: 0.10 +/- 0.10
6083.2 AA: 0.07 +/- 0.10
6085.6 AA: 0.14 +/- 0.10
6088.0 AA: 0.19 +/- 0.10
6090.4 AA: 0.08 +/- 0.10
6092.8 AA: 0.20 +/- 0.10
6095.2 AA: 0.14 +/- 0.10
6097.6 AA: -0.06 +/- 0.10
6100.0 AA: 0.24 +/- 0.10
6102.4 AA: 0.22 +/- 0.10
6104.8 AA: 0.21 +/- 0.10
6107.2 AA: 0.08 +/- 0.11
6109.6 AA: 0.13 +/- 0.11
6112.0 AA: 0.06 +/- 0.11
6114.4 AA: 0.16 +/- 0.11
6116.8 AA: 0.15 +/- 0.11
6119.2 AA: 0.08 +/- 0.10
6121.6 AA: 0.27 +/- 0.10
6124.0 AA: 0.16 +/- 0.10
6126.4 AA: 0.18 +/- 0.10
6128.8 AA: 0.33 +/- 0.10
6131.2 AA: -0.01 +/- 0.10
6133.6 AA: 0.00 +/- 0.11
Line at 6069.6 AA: [O III]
